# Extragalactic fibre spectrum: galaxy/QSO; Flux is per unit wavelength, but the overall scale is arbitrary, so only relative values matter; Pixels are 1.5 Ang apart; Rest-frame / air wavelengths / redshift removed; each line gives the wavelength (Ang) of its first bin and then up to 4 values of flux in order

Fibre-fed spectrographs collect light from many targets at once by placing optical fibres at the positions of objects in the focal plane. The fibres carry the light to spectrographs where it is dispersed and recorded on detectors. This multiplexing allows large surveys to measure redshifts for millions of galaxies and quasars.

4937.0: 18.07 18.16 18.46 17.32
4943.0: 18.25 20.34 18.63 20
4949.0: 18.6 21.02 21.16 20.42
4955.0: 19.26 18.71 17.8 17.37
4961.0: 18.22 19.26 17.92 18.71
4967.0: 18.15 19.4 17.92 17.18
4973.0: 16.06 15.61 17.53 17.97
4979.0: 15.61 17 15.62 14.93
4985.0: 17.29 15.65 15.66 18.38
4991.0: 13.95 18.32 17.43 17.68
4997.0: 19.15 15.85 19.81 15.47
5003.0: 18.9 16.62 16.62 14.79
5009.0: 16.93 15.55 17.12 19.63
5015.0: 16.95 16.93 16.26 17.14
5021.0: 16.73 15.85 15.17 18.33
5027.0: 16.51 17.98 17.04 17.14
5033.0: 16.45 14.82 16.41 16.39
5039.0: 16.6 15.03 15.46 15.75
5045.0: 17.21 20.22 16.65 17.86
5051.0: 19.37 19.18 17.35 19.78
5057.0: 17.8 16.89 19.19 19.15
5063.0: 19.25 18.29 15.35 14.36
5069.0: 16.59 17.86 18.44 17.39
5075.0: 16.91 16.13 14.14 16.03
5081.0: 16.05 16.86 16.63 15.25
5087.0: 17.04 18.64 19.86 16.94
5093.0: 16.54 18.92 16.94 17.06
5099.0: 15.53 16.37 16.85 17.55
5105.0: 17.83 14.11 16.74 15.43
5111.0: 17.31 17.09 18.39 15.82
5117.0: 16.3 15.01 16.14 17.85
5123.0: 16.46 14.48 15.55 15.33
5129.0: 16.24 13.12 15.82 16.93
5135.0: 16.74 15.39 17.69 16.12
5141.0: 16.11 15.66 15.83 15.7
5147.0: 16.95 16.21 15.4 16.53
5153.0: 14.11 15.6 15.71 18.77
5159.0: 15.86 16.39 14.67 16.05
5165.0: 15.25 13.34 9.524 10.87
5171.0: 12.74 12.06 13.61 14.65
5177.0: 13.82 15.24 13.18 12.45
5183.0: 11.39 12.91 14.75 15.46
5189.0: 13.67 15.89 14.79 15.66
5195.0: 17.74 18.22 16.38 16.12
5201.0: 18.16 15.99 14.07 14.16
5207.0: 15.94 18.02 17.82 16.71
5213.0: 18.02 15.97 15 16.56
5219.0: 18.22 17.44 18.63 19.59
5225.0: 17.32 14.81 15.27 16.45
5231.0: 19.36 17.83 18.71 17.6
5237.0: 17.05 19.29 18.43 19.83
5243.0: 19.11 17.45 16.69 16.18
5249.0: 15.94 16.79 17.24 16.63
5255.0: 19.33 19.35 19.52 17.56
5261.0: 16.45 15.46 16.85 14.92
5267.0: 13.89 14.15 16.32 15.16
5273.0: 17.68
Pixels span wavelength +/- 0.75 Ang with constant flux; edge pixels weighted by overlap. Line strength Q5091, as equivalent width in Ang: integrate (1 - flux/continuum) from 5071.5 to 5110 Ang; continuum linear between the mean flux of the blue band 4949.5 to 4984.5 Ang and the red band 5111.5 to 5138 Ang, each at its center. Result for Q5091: -0.6 Ang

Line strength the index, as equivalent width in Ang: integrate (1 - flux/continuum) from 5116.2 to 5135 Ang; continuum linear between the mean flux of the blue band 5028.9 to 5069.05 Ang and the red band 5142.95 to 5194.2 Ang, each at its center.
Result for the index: -0.3 Ang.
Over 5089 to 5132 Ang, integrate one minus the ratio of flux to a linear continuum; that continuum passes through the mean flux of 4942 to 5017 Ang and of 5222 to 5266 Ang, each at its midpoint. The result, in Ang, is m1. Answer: 2.7 Ang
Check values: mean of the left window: 17.7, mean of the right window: 17.5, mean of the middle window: 16.5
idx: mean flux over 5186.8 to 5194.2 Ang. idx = 15.1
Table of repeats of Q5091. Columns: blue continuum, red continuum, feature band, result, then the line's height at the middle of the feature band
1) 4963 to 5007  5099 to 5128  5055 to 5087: -0.9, 16.6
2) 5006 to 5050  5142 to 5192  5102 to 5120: -1.3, 15.4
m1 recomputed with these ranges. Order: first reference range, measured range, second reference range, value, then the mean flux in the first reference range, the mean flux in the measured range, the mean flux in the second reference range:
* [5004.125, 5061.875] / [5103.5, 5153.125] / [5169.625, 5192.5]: -4.1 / 17.1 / 16.1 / 13.7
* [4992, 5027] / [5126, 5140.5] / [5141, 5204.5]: -0.4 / 17.1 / 15.9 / 15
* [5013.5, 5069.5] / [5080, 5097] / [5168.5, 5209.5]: -0.9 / 17.2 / 17.2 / 14.7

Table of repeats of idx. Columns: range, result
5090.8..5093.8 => 16.8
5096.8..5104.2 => 16.7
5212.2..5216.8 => 16.3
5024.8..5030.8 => 17.5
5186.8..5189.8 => 14.6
